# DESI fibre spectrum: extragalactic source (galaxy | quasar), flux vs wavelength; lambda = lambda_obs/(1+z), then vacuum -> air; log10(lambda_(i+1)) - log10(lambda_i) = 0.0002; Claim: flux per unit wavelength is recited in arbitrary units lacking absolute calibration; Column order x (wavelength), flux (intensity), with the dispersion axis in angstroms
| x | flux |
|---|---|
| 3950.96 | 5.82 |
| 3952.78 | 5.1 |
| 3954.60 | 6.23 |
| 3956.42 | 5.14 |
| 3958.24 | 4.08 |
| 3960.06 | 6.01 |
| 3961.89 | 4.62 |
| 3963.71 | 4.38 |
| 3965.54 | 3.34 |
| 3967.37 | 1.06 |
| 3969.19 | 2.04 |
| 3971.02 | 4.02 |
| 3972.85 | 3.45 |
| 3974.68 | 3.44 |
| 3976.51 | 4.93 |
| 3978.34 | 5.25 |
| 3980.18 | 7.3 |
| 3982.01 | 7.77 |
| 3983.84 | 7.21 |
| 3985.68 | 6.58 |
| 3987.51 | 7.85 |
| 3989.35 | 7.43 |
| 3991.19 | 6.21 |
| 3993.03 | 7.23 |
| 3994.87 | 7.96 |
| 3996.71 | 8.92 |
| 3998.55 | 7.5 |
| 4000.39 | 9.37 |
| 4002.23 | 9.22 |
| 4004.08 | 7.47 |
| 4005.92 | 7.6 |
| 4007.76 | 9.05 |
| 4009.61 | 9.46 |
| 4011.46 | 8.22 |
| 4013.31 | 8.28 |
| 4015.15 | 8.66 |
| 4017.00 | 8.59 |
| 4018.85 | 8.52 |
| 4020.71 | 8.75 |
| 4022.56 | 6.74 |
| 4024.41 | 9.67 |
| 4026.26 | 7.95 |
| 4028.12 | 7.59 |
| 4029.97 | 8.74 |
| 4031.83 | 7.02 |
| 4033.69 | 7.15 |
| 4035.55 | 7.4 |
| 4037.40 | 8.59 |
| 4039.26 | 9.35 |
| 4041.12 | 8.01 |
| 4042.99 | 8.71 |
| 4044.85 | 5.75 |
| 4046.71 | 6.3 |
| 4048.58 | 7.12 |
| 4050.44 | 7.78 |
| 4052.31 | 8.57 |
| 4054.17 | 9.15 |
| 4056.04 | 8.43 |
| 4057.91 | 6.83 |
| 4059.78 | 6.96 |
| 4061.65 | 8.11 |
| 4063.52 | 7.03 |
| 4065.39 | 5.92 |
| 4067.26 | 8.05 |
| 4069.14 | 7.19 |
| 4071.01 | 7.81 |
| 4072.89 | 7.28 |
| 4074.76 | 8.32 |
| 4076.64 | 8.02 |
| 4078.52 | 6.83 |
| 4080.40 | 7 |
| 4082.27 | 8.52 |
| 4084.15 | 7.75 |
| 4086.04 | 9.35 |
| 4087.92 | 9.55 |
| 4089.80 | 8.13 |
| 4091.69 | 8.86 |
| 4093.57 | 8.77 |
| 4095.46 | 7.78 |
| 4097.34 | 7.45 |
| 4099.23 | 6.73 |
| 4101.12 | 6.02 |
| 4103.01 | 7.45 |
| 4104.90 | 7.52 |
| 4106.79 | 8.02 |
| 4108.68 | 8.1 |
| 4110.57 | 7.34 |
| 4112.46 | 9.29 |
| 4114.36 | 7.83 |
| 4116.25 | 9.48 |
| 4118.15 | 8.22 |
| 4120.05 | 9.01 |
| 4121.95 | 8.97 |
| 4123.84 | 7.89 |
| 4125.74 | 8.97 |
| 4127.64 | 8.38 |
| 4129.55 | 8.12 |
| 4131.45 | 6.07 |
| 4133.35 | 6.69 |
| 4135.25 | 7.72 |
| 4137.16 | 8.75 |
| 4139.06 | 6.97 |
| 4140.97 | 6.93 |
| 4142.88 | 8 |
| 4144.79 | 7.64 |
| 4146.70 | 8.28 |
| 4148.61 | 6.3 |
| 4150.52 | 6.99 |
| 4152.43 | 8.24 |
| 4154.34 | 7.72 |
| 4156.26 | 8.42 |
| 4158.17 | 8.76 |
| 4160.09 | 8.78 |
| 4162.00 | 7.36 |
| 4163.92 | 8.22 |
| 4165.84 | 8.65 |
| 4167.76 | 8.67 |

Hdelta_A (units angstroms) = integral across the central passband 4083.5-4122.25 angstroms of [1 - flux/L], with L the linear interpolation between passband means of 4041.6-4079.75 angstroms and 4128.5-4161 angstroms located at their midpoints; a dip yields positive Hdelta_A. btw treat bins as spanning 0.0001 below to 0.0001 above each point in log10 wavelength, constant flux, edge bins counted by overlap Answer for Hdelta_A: -2.9 angstroms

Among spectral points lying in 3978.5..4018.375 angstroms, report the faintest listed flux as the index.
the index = 6.21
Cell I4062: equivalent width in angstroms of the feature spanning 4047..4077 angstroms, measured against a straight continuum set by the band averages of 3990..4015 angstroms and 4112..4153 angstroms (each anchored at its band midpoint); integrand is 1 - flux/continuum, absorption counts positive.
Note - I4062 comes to 1.7 angstroms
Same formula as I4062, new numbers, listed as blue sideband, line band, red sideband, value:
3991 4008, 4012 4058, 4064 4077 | -1.31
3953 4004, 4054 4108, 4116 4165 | -4.16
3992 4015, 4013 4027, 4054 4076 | -0.46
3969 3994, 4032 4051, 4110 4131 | -1.63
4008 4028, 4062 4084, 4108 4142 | 2.04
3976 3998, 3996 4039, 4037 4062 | -4.94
